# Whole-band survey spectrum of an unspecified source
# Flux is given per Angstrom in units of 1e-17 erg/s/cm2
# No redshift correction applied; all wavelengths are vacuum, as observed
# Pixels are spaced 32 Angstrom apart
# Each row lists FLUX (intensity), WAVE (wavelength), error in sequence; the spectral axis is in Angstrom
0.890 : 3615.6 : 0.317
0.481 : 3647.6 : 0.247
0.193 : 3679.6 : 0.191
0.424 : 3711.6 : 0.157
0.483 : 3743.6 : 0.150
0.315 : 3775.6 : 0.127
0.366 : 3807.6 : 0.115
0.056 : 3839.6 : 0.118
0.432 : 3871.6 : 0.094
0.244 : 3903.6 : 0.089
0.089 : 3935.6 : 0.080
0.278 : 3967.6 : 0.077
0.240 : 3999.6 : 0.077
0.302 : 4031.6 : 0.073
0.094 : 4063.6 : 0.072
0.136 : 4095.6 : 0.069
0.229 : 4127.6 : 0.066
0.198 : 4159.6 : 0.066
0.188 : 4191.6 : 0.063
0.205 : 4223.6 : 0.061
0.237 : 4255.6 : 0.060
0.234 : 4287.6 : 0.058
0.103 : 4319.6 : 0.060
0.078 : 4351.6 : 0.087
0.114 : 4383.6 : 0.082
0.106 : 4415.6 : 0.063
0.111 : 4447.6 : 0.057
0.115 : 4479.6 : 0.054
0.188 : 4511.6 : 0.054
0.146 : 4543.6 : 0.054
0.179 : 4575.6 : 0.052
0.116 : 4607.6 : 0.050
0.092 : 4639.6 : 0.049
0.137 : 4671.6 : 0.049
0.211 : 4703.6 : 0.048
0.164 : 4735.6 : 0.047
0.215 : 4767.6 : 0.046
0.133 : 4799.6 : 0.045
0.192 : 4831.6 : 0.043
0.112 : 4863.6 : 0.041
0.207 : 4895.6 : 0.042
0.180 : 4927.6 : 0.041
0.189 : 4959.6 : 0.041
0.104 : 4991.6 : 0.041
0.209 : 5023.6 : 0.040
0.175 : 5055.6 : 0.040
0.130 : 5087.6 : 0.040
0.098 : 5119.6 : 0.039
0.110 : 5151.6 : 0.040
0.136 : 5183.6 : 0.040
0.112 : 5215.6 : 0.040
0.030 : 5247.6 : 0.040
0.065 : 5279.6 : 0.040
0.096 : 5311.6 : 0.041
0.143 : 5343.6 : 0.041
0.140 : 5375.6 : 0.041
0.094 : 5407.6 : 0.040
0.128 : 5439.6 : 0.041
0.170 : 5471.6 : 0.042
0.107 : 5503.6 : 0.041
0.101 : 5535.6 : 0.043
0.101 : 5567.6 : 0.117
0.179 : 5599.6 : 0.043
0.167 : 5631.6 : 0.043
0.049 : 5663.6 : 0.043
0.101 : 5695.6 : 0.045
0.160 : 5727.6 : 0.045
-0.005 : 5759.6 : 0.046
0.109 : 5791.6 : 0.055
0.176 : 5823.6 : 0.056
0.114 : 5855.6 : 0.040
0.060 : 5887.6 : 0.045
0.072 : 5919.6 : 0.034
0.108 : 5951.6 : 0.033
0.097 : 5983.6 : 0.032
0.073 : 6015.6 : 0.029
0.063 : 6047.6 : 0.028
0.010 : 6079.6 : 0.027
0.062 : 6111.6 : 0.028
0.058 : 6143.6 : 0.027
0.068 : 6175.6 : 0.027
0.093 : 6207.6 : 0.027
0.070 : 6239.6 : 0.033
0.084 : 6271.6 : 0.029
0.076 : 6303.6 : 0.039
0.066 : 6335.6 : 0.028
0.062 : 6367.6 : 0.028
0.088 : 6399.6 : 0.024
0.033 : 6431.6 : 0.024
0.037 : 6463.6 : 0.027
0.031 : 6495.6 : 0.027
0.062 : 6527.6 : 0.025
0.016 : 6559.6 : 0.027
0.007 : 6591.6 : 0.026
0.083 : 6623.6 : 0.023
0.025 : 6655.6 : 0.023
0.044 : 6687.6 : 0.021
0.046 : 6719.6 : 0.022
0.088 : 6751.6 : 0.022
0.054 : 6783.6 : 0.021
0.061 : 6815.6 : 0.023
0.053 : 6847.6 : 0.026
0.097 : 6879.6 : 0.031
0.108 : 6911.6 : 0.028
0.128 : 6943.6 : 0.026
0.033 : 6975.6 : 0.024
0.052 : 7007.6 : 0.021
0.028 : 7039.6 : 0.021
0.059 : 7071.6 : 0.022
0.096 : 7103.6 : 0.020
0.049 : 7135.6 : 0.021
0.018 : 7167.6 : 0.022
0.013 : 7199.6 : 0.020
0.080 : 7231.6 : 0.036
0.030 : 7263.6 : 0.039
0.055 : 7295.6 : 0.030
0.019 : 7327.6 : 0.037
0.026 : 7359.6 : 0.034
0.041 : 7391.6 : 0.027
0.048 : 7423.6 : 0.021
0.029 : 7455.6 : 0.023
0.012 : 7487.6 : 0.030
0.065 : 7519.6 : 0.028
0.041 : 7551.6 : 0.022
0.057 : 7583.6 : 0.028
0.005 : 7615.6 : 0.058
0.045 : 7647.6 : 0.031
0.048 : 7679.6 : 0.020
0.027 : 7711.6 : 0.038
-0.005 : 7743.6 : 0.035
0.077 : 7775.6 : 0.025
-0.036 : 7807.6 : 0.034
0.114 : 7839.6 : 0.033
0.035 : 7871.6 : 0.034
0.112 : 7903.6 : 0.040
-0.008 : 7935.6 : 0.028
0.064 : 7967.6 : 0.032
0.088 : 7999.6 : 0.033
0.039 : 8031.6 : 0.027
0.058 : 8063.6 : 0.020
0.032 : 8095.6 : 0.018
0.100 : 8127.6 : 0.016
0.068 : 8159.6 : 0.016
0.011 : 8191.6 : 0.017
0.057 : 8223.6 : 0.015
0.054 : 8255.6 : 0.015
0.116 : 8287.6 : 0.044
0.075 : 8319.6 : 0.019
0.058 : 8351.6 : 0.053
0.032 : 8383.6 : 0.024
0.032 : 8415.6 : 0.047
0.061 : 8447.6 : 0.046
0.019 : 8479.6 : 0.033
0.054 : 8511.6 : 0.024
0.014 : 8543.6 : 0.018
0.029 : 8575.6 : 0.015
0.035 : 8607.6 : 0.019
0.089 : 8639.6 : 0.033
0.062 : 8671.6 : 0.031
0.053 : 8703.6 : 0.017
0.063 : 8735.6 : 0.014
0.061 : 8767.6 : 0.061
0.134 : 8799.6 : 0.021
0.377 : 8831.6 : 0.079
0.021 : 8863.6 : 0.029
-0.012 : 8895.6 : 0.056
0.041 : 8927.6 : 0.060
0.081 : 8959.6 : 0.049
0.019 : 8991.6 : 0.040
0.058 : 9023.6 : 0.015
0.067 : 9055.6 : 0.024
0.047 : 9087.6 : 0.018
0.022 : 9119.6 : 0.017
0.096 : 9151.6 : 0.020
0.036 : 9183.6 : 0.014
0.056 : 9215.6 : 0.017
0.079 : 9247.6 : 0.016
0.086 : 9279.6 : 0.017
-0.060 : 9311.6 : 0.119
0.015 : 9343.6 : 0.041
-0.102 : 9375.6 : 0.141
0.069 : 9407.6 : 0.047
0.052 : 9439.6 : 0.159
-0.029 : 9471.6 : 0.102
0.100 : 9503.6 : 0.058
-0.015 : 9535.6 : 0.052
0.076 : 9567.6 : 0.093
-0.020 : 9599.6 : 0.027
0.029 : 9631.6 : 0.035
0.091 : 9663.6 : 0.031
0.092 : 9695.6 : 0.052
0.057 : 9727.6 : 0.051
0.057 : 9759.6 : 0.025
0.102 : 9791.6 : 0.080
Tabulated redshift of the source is 1.365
